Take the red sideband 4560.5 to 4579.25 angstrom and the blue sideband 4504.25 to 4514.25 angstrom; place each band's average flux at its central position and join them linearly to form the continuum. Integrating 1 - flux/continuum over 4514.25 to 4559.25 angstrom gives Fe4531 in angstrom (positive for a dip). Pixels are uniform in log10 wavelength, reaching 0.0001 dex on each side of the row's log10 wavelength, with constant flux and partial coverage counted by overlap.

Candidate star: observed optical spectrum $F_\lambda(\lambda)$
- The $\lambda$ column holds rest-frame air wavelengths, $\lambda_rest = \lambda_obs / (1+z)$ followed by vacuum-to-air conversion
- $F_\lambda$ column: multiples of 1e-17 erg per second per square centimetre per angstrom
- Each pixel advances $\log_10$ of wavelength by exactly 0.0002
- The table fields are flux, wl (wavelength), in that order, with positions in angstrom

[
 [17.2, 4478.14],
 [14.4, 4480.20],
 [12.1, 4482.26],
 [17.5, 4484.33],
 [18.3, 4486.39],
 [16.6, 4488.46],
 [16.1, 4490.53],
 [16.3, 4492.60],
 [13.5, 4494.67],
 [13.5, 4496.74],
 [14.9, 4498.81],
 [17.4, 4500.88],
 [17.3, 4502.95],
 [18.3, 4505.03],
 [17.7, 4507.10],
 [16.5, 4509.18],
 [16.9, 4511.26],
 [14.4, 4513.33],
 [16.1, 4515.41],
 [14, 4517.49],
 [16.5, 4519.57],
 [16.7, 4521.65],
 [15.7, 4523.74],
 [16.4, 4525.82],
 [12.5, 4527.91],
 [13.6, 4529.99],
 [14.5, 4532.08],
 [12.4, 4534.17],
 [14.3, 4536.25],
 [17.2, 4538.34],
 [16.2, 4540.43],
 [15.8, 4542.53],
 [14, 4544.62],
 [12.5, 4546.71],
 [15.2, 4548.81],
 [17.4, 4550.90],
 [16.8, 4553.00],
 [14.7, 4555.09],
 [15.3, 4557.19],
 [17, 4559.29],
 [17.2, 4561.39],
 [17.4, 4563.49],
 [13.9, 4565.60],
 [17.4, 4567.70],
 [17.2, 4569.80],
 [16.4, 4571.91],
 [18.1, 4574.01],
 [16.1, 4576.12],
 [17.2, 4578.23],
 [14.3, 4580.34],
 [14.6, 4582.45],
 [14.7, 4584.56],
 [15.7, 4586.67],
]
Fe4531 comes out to 4.3 angstrom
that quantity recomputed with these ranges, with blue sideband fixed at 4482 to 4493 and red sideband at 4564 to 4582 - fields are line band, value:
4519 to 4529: 0.5 angstrom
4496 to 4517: 0.1 angstrom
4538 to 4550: 0.9 angstrom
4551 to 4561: 0.1 angstrom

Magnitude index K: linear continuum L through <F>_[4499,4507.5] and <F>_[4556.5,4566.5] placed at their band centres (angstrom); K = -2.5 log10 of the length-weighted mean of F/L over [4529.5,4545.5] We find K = 0.132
